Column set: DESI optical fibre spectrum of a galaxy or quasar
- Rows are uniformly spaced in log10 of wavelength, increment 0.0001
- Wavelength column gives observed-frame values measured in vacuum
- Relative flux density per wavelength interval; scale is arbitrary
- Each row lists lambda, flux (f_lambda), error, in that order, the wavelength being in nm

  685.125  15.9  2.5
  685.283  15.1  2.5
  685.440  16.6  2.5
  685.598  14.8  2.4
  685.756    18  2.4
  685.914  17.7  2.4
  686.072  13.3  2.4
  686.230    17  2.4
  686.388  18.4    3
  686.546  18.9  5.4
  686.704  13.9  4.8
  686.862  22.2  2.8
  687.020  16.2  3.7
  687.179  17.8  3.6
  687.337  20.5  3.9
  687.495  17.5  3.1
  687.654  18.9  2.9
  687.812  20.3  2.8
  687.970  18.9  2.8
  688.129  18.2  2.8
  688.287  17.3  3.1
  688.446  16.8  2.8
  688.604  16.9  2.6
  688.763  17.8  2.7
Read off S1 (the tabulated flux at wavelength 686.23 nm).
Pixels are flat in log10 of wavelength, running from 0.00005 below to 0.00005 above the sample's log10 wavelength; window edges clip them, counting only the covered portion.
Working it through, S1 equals 17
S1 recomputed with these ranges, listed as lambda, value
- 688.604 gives 16.9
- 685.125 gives 15.9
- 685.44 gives 16.6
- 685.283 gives 15.1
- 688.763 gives 17.8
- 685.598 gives 14.8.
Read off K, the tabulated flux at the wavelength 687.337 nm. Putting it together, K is 20.5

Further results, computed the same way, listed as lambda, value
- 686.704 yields 13.9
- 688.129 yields 18.2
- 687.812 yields 20.3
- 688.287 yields 17.3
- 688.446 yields 16.8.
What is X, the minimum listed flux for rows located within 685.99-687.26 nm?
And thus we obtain 13.3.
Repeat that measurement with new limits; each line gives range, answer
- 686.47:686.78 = 13.9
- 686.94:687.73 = 16.2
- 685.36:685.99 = 14.8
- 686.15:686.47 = 17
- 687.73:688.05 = 18.9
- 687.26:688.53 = 16.8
